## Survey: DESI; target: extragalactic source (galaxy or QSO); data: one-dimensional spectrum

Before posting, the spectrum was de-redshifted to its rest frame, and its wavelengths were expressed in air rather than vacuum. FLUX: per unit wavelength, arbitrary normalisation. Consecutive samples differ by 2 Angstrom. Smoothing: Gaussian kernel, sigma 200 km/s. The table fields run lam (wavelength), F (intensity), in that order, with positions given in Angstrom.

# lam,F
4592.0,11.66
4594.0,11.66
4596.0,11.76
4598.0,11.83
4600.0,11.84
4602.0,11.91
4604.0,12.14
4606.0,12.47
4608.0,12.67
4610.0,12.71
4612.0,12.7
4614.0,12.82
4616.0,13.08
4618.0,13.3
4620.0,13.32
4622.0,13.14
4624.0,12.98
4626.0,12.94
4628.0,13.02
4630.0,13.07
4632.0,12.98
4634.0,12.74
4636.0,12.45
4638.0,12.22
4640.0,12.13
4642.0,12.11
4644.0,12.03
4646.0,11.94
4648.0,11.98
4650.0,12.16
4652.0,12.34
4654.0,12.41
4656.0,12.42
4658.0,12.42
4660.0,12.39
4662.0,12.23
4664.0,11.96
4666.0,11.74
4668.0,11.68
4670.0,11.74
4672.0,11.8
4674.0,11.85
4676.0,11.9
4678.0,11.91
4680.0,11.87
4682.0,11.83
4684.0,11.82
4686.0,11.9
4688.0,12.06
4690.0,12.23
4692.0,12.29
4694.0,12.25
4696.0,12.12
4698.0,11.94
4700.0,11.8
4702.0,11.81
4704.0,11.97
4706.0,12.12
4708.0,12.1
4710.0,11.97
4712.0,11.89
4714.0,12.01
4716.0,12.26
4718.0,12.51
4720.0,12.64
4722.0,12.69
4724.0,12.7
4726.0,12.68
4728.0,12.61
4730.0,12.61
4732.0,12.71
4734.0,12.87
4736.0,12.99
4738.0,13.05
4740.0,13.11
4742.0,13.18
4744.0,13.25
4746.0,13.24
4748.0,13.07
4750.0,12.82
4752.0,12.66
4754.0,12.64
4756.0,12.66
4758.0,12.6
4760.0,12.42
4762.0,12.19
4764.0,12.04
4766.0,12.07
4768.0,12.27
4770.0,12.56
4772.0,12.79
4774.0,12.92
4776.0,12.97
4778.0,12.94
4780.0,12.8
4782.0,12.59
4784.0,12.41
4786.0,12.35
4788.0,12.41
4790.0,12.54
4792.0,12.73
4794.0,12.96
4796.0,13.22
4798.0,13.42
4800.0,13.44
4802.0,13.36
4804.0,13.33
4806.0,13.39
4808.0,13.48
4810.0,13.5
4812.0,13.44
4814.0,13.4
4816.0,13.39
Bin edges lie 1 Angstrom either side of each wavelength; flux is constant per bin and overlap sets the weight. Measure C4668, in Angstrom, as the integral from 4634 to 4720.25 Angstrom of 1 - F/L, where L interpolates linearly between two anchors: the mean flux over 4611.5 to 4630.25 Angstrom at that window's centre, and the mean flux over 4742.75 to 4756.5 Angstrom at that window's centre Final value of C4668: 6.1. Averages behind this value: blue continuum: 13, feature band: 12.1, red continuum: 12.9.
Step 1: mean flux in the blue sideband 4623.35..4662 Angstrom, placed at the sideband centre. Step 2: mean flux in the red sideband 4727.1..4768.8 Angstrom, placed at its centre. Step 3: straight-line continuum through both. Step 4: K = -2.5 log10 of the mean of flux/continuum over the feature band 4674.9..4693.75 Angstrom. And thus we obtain 0.050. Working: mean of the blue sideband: 12.4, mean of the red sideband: 12.7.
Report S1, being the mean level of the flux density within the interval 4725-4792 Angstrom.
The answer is 12.7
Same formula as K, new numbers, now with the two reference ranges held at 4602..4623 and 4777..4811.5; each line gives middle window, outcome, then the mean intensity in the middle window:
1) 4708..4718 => 0.07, 12.1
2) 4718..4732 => 0.02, 12.6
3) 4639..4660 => 0.05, 12.2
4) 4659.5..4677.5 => 0.08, 11.9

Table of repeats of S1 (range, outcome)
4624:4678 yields 12.3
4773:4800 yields 12.8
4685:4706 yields 12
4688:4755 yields 12.5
